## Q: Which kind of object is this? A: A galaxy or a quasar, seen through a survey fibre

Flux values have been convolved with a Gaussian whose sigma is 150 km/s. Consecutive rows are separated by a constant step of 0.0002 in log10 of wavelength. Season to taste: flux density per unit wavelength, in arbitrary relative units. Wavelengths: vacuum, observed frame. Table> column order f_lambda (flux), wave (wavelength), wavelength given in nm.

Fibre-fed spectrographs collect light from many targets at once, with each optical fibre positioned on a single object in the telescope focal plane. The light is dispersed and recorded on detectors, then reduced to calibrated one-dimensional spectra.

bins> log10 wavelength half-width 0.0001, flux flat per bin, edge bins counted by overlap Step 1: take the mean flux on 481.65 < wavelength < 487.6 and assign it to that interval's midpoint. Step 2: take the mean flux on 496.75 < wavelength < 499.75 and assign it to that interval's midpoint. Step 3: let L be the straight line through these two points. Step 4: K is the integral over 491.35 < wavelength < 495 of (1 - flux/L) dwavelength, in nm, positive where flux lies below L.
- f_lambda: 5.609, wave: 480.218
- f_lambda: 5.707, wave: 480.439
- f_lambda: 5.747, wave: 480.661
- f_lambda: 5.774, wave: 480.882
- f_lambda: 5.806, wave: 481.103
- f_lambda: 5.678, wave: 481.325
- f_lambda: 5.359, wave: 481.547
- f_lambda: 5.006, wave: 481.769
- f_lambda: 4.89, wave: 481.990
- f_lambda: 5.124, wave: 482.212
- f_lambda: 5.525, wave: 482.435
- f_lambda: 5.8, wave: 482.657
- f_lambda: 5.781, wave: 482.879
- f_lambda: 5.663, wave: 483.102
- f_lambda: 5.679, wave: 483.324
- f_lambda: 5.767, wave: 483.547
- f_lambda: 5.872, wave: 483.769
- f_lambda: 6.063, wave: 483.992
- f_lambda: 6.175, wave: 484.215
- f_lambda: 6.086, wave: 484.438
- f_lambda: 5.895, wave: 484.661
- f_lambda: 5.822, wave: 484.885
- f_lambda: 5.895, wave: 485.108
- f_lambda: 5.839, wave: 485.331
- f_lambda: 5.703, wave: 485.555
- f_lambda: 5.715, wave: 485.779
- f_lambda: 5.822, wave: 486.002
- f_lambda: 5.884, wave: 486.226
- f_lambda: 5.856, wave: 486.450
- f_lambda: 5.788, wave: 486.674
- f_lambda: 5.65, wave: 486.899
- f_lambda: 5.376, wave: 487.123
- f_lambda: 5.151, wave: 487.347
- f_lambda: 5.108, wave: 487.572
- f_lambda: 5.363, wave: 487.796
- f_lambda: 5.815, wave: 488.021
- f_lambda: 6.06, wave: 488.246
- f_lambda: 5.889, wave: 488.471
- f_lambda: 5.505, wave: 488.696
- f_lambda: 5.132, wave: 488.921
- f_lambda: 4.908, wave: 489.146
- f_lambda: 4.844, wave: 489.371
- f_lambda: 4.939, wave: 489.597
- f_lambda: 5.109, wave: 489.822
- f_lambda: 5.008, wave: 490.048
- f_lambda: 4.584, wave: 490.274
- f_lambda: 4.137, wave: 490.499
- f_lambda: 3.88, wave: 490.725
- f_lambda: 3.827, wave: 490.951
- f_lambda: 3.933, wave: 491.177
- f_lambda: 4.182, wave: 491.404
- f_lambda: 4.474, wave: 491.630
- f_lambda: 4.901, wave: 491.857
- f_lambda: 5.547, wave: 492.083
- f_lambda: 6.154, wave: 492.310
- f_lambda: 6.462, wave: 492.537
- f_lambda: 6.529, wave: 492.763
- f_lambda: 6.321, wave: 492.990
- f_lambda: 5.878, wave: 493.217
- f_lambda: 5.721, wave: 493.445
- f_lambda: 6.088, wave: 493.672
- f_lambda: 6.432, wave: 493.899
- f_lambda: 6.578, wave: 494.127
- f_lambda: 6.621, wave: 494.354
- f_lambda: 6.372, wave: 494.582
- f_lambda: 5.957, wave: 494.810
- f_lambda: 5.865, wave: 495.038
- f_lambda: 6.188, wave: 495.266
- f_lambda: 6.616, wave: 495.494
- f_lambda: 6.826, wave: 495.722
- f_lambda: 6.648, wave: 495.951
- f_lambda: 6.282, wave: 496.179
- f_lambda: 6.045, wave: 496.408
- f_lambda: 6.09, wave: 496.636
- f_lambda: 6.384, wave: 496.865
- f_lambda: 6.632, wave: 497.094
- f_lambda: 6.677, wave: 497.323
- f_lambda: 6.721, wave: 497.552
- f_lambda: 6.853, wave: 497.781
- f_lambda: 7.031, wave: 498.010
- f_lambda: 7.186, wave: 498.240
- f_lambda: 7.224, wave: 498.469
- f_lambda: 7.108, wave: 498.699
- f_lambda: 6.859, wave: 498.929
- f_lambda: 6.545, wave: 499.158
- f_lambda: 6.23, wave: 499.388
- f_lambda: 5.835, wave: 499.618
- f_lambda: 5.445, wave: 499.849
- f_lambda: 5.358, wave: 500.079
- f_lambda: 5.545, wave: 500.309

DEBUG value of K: 0.24 nm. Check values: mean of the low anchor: 5.67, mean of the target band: 5.92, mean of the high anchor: 6.71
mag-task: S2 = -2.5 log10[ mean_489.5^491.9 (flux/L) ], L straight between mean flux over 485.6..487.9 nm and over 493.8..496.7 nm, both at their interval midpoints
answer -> 0.32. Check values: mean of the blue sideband 5.58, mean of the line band 4.44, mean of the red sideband 6.35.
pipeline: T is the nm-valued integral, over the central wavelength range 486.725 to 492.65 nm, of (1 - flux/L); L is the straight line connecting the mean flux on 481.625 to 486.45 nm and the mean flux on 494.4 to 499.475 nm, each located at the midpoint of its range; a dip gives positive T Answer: 0.97 nm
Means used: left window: 5.72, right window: 6.56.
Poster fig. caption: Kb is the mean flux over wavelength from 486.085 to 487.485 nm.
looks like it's 5.61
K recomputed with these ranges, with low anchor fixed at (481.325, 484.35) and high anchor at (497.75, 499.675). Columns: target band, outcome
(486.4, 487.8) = 0.11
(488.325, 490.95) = 0.53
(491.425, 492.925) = 0.17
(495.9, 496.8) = 0.05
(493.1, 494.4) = 0.04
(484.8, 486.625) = 0.00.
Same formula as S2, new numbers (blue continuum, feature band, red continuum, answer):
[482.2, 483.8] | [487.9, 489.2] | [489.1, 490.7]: -0.136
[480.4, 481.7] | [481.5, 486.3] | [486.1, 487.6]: -0.018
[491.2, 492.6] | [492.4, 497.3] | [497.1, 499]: -0.058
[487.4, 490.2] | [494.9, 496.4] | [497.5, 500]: -0.028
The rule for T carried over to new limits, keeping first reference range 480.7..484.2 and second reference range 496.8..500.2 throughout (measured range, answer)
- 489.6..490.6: 0.22 nm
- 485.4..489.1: 0.18 nm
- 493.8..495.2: 0.00 nm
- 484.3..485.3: -0.03 nm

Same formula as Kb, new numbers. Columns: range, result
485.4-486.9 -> 5.78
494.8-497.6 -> 6.39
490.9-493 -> 5.22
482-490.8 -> 5.49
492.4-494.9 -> 6.27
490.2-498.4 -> 5.92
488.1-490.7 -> 5.07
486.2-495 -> 5.44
